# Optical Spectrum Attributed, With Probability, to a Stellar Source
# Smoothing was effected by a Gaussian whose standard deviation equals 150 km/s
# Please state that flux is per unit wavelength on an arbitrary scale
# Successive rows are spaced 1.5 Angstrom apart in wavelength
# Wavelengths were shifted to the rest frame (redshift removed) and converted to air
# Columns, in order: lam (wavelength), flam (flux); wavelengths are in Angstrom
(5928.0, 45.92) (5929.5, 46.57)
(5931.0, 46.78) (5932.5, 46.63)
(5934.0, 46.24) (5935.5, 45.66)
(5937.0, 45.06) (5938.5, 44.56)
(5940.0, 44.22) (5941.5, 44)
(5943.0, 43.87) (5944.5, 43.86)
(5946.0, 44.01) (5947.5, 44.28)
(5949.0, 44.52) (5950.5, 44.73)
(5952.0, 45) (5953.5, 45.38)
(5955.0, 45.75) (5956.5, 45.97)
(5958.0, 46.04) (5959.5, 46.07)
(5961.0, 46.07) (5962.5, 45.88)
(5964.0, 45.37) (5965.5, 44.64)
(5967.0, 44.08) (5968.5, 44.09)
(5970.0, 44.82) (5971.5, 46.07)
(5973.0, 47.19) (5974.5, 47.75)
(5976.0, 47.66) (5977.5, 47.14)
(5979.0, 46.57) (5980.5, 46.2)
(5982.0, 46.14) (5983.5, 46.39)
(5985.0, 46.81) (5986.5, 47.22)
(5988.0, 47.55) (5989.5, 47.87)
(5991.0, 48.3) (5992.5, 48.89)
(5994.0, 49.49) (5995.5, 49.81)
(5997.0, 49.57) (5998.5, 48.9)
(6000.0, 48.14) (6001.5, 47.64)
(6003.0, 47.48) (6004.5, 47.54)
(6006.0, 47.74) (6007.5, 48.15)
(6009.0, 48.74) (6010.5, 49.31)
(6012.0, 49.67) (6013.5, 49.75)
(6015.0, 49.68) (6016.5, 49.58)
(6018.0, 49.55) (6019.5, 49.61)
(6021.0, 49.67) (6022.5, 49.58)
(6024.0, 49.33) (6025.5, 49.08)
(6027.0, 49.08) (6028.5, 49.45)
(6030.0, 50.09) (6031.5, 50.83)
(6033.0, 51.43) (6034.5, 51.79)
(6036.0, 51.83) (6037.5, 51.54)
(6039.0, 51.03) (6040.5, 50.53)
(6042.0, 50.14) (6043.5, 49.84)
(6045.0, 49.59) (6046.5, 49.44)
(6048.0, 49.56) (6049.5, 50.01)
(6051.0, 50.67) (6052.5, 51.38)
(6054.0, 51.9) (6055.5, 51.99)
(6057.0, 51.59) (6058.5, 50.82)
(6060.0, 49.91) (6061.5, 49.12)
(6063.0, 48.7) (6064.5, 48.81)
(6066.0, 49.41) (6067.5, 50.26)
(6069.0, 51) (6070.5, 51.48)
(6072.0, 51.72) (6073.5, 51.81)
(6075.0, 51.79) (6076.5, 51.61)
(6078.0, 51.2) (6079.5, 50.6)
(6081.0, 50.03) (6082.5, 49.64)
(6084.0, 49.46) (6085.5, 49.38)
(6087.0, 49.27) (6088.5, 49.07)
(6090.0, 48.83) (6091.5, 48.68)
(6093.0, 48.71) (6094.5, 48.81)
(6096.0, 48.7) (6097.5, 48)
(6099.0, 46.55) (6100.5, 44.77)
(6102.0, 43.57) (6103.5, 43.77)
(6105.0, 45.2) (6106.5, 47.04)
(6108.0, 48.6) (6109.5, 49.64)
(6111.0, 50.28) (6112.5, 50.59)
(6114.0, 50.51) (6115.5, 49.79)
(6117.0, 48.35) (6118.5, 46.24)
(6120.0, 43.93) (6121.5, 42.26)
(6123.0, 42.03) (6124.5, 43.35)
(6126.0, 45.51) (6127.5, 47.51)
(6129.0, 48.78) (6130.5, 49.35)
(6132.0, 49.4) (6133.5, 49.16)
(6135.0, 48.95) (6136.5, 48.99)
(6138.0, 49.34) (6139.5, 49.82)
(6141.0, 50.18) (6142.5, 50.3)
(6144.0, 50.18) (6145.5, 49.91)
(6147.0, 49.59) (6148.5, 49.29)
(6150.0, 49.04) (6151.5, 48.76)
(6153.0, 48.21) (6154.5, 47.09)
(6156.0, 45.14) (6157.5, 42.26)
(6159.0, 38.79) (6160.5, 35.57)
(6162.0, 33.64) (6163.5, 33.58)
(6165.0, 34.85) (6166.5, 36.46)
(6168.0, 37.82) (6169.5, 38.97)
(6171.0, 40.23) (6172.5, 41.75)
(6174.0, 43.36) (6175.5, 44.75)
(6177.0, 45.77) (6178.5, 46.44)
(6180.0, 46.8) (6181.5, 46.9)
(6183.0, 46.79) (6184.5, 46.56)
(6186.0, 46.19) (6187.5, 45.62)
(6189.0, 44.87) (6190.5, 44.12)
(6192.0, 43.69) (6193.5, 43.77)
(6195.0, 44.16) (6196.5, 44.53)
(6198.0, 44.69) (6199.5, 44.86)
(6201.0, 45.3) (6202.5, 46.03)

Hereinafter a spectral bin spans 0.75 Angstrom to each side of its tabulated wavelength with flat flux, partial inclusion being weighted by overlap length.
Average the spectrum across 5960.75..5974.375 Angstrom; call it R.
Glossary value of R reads 45.4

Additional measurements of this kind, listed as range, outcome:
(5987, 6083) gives 49.9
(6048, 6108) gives 49.4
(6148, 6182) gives 42.3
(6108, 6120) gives 49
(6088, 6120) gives 47.8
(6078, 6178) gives 46.2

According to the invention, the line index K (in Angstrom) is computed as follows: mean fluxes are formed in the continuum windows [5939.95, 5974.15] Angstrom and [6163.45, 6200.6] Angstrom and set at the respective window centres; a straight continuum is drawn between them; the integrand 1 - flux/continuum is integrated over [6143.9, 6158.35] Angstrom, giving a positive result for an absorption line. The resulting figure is -1.4 Angstrom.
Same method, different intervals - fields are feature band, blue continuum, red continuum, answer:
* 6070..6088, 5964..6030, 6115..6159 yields -1.1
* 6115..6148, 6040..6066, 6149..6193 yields -1.8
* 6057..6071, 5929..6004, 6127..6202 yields -1.3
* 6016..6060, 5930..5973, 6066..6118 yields -2.6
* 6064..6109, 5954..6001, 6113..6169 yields -2.9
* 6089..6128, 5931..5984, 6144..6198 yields -2.4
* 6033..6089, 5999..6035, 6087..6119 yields -2.2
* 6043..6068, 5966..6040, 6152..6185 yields -2.0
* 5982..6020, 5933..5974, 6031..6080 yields -0.6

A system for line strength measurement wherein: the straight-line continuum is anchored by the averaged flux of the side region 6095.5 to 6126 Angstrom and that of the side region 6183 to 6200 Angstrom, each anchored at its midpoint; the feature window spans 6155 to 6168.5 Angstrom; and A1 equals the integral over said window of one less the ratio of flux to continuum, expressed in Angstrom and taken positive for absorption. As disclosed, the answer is 2.3 Angstrom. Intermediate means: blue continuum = 46.6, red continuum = 44.9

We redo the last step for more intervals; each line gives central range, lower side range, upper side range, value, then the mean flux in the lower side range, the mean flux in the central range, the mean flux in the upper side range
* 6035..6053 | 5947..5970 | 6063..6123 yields -1.2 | 45.2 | 50.5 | 48.6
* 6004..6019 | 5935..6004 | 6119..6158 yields -0.8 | 46.2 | 49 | 47.7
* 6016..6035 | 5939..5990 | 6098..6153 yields -1.4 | 45.7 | 49.9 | 47.8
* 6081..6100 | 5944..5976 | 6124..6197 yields -1.5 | 45.4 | 48.8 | 45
